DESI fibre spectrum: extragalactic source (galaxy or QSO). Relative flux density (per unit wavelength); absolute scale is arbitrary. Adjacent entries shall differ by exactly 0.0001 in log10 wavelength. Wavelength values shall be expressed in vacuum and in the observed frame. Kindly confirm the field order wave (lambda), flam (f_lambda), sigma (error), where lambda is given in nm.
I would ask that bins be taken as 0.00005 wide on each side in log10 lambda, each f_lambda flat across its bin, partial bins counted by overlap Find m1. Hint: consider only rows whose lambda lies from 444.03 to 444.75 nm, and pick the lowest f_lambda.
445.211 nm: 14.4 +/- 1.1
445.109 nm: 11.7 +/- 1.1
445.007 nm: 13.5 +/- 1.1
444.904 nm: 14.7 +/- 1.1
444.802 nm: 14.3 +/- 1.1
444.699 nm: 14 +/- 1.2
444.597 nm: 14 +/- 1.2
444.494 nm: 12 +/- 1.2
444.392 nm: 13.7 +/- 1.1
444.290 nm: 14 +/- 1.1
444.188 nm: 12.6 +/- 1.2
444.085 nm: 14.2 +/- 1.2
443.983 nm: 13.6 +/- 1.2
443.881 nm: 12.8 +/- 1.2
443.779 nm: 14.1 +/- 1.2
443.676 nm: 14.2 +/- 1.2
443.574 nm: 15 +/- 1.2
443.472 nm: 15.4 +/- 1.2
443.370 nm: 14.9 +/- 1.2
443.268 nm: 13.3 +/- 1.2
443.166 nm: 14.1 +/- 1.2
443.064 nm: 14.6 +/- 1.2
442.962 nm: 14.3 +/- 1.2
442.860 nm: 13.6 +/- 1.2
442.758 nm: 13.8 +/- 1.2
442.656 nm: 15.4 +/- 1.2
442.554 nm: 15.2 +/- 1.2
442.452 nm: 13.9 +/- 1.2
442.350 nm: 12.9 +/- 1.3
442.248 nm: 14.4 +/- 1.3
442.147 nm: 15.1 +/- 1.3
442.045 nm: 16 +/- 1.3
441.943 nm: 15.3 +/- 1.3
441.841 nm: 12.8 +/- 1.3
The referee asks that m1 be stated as 12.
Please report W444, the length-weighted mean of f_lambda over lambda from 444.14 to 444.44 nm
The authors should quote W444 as 13.5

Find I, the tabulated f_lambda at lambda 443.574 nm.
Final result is 15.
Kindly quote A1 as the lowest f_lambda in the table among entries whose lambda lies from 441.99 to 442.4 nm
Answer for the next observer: 12.9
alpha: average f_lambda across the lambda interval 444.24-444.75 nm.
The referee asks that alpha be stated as 13.5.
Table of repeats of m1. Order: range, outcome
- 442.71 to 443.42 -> 13.3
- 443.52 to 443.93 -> 12.8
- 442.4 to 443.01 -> 13.6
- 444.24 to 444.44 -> 13.7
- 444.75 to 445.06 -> 13.5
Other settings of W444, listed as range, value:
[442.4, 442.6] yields 14.5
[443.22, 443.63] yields 14.7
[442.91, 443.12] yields 14.4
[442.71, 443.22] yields 14.1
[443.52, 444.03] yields 13.9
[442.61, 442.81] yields 14.6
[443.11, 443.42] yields 14.1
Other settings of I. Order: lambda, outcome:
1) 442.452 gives 13.9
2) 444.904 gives 14.7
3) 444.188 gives 12.6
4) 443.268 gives 13.3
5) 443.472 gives 15.4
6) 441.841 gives 12.8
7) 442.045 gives 16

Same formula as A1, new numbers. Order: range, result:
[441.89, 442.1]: 15.3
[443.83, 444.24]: 12.6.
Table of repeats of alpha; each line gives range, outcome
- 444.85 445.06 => 14.1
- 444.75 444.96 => 14.4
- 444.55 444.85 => 14.1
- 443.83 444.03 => 13.2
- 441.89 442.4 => 14.7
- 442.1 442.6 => 14.3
